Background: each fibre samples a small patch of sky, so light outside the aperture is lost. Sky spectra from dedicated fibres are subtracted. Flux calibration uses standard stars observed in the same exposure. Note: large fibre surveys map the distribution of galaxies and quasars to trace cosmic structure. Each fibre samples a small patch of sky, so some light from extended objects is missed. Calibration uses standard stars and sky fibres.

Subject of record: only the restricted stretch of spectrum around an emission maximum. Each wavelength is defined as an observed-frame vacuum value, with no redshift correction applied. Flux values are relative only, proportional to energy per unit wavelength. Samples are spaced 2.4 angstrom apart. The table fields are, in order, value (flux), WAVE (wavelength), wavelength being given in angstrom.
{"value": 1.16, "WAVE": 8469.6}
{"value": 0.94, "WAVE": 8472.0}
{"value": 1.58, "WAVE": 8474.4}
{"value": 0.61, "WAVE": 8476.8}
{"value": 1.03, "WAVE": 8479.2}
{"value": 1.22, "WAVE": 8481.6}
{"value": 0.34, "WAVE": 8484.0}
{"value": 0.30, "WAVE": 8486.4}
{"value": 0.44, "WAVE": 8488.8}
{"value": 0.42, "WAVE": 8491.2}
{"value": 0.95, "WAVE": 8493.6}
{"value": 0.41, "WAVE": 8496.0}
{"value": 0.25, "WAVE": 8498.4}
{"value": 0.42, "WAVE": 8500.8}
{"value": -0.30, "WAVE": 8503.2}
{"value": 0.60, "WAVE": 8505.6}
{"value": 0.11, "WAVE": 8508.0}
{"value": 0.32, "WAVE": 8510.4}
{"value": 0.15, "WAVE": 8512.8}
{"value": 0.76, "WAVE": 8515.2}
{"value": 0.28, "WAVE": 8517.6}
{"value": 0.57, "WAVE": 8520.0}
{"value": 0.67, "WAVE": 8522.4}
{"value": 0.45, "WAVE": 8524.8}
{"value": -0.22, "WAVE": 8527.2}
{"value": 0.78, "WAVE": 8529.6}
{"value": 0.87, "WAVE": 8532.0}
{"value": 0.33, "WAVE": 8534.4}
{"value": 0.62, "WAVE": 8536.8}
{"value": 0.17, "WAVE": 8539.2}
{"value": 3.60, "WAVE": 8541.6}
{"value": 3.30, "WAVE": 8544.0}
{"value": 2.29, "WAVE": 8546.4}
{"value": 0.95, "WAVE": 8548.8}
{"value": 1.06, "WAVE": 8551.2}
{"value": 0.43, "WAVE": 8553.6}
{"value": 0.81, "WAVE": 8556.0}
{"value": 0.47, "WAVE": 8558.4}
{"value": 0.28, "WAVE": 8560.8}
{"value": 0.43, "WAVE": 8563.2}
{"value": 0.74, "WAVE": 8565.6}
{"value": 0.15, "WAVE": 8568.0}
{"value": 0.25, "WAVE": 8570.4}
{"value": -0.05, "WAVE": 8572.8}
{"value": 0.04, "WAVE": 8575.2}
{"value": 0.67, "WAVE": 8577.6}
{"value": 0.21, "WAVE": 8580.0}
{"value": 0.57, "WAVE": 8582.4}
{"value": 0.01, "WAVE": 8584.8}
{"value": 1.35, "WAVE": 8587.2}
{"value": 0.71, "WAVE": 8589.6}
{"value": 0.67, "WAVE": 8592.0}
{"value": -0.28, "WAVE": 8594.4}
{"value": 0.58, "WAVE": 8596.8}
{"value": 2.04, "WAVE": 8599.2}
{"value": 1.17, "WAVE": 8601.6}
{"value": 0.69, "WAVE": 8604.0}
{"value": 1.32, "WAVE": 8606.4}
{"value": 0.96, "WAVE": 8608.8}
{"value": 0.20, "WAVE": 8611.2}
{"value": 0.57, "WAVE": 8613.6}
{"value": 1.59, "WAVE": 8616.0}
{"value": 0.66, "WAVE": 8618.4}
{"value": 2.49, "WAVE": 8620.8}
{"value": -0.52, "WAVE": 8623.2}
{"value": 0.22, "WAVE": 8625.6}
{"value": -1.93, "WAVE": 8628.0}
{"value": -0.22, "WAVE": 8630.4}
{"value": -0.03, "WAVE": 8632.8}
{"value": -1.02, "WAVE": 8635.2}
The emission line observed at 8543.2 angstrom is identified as Hbeta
